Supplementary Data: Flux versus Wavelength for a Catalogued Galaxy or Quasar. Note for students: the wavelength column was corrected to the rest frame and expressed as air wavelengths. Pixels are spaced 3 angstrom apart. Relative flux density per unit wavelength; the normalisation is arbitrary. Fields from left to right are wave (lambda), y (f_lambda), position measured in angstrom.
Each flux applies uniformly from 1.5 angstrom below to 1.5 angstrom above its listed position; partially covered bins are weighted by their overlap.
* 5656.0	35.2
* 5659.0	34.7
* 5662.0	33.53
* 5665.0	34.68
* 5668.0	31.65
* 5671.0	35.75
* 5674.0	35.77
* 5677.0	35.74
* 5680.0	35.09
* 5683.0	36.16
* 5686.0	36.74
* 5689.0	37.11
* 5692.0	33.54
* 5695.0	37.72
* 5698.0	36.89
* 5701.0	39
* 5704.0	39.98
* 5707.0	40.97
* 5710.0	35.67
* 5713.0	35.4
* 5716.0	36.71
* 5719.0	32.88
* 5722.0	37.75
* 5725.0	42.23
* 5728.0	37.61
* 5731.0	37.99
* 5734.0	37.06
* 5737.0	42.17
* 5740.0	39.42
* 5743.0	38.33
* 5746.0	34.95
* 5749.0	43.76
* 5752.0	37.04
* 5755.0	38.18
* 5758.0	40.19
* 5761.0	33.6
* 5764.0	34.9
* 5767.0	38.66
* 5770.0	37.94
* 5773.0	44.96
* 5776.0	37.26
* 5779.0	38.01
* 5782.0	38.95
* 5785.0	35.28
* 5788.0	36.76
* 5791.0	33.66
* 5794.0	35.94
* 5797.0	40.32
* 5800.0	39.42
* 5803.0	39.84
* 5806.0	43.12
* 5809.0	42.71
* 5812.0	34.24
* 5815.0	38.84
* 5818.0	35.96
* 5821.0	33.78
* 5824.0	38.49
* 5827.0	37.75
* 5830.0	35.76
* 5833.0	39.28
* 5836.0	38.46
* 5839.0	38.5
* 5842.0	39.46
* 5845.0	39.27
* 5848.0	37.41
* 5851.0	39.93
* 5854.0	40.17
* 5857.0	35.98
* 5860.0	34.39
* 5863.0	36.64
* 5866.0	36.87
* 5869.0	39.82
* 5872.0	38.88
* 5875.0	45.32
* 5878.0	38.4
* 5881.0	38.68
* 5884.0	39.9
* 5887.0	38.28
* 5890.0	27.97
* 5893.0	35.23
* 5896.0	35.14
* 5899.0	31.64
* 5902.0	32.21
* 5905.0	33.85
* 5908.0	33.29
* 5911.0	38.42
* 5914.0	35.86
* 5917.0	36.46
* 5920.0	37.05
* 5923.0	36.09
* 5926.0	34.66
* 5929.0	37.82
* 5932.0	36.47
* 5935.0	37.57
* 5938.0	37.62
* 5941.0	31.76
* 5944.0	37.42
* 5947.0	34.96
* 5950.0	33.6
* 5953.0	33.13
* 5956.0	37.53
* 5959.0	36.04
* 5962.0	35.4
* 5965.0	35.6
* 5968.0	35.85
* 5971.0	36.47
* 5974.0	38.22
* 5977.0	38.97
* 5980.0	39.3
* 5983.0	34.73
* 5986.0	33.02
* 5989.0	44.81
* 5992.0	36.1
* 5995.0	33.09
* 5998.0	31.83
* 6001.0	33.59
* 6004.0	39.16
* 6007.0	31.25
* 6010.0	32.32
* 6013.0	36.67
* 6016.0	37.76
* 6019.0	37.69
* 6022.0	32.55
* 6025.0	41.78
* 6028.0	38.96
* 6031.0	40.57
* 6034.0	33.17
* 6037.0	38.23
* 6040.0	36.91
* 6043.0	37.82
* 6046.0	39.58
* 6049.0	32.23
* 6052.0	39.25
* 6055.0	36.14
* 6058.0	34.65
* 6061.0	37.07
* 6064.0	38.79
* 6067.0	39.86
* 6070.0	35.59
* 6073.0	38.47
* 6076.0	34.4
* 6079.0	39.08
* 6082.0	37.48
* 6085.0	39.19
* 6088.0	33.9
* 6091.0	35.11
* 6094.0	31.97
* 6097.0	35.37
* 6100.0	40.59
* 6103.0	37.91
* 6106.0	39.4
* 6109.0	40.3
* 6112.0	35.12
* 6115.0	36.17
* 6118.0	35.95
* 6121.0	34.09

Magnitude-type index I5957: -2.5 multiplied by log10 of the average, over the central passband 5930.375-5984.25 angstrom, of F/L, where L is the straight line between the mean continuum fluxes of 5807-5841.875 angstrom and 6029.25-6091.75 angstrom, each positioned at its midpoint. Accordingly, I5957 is 0.04 mag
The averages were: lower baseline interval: 37.8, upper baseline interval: 37.1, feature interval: 36.2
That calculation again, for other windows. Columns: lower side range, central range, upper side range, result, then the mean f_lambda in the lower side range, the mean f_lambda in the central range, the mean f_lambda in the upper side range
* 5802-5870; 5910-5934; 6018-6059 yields 0.03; 38.1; 36.6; 37.1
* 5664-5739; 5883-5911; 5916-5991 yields 0.07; 36.9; 34.3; 36.4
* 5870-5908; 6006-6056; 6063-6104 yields 0.00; 36.2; 36.7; 36.9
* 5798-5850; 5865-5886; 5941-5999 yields -0.06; 38.4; 39.7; 36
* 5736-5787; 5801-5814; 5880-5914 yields -0.08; 38.4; 39.9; 34.9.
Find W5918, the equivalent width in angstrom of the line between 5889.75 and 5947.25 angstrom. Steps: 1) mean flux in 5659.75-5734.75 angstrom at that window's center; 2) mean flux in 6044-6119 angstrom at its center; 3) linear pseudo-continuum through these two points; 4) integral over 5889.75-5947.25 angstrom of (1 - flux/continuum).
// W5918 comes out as 2.41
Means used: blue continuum 36.5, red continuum 37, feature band 35.2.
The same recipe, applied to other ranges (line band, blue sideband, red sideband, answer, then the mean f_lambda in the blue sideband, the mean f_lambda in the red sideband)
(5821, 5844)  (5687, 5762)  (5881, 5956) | -0.9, 37.9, 35.4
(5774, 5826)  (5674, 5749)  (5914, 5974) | -1.4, 37.5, 35.9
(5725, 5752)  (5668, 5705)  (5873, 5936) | -2.0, 36.4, 36.2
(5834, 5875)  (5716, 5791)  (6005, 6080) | -0.9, 38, 36.8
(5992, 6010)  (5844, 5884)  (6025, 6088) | 1.9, 38.6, 37.4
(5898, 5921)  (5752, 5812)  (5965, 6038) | 1.5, 38.3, 36.5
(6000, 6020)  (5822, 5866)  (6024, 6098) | 0.9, 37.9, 37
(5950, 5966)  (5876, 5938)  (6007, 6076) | 0.4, 35.9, 36.9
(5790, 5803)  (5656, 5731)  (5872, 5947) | -0.5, 36.4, 36.2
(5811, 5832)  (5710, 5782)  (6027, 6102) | 0.7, 38.1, 37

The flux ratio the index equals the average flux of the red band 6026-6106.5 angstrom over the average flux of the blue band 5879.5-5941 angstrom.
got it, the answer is 1.0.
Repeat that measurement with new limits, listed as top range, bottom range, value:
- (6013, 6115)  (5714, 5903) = 0.98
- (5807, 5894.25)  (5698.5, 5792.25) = 1.00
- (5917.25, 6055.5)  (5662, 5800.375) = 0.97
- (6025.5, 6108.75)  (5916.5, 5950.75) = 1.03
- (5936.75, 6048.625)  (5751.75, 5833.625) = 0.96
